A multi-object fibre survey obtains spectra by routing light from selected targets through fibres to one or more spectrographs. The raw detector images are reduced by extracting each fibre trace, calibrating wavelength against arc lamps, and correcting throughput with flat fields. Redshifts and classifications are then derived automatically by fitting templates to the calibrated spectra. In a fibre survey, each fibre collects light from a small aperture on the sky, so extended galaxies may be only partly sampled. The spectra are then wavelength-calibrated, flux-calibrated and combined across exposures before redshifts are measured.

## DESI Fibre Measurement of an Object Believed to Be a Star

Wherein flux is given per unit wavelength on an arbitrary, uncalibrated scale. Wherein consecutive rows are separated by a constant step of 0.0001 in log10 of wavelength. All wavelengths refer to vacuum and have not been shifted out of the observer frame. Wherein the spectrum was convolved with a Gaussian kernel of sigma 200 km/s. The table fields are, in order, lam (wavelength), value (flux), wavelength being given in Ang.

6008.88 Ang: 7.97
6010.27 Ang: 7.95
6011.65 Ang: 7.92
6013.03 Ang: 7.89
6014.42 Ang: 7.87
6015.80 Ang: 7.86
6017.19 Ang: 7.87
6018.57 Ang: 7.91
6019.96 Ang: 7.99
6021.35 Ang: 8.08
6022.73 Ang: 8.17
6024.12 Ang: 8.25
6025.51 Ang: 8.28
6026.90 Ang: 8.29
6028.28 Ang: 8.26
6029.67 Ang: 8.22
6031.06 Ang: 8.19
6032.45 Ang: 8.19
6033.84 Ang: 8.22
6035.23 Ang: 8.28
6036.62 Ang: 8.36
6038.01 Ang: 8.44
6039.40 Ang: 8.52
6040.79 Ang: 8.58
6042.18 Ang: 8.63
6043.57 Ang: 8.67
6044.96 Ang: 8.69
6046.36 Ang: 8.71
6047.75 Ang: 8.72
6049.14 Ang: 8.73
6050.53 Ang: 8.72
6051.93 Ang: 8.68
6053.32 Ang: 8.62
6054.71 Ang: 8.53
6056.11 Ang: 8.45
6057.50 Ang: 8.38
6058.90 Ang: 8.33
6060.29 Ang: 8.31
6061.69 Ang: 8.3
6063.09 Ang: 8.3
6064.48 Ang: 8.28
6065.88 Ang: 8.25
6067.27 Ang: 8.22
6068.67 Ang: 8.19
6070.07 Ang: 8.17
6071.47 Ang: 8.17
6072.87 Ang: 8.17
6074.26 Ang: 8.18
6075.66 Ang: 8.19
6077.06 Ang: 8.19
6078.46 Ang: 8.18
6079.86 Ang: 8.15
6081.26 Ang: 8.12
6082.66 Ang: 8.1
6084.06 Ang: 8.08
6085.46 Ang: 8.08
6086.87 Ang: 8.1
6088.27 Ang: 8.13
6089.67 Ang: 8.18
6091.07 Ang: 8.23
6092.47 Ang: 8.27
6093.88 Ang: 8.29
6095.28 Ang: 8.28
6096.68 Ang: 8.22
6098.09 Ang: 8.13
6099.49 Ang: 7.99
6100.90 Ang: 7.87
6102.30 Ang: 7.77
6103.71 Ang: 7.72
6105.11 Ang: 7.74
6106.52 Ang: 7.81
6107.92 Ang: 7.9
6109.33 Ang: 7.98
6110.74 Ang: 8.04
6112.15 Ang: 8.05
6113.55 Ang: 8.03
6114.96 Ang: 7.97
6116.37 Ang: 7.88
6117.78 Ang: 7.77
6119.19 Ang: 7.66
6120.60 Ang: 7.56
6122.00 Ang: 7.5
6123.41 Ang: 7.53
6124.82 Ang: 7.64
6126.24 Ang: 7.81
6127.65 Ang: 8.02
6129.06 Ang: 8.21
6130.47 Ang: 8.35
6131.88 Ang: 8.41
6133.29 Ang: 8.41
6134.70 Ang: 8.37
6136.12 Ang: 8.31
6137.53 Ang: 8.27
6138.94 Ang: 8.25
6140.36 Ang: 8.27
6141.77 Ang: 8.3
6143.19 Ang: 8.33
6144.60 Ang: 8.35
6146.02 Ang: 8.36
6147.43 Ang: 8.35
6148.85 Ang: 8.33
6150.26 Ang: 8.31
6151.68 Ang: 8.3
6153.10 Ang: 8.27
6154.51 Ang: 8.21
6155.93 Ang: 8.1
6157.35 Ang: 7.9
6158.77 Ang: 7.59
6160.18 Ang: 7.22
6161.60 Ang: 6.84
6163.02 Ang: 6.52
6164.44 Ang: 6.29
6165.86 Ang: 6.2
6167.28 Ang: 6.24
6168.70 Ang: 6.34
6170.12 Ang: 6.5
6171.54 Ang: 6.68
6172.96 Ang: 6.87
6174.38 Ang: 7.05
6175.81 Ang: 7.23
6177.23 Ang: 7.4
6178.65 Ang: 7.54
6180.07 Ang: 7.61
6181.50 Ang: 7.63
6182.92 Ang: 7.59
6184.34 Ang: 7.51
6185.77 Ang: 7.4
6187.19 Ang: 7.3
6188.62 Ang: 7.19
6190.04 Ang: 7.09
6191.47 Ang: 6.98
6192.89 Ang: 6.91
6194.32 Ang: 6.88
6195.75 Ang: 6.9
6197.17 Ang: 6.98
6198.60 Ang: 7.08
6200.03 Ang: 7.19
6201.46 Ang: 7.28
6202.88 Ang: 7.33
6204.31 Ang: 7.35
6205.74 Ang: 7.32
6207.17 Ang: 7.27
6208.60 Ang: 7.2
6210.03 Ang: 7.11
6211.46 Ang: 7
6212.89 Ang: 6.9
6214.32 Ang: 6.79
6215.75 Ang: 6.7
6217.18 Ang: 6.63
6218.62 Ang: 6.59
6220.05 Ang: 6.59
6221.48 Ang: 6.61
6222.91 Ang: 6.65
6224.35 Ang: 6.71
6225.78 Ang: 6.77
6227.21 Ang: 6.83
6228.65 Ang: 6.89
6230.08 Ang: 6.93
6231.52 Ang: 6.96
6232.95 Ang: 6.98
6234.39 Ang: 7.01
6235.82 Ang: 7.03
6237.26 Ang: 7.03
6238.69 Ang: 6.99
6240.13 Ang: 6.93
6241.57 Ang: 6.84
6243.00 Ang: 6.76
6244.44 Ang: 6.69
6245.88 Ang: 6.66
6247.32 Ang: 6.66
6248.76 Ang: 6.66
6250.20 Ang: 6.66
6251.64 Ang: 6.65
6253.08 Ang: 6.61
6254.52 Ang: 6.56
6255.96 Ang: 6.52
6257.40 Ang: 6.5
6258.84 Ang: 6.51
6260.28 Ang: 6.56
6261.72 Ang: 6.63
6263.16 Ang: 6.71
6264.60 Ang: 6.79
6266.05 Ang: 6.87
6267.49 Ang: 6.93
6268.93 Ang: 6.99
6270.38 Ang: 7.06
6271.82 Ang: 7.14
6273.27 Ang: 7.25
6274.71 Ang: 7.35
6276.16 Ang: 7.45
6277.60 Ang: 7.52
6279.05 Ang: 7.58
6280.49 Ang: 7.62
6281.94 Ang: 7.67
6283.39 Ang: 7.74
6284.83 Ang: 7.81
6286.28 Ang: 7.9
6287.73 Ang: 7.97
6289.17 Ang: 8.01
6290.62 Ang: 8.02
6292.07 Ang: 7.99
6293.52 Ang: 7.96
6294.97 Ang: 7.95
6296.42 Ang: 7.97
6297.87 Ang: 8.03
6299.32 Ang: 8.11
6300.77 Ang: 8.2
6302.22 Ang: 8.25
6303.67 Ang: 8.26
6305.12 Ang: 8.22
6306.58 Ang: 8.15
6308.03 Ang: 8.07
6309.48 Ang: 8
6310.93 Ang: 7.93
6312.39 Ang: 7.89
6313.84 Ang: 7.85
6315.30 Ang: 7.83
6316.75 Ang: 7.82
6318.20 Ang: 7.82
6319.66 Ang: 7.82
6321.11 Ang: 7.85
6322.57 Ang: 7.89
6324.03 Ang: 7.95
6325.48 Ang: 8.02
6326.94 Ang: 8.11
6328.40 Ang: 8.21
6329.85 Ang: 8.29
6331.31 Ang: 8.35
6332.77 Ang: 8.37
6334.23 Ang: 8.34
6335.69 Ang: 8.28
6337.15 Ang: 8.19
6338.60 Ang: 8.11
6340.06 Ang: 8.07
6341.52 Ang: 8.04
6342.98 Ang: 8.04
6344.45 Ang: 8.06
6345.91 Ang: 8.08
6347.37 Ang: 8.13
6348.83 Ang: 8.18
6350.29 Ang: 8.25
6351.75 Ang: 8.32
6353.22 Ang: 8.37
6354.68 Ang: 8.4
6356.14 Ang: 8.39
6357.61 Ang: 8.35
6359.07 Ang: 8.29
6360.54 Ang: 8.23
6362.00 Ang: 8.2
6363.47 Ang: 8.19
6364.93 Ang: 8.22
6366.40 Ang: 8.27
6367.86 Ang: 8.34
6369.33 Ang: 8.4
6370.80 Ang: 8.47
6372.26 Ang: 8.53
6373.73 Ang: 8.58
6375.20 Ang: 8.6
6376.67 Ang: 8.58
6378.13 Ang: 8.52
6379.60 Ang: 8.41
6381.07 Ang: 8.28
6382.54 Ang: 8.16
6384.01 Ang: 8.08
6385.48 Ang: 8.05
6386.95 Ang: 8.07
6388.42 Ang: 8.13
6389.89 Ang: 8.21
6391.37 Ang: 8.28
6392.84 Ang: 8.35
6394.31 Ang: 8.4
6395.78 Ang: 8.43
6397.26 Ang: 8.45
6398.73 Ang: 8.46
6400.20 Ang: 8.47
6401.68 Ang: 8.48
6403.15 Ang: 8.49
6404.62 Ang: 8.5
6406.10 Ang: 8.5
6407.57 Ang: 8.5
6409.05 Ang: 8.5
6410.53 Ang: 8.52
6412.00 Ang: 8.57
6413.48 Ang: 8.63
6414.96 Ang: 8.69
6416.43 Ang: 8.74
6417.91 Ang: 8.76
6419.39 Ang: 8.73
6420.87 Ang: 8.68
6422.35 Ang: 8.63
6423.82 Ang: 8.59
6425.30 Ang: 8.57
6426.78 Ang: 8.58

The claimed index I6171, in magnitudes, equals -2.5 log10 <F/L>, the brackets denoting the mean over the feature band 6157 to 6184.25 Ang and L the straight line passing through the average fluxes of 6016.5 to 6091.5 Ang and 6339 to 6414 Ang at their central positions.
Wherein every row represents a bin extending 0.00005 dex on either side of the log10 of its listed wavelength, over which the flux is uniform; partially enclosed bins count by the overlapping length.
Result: 0.18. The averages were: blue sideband 8.3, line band 7.01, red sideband 8.33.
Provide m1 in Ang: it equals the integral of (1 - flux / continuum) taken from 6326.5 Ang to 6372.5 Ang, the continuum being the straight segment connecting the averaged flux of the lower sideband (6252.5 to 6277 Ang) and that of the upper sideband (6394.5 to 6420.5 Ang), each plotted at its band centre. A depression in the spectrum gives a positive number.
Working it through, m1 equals -2.3 Ang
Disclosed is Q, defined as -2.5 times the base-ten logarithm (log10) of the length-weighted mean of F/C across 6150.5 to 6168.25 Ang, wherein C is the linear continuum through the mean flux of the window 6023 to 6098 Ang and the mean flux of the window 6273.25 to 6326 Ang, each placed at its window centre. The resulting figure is 0.12 mag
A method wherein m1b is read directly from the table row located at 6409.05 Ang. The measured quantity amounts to 8.5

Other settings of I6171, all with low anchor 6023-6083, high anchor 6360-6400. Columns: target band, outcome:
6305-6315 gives 0.05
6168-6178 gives 0.21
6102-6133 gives 0.06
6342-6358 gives 0.01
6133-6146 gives 0.01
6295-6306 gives 0.03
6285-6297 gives 0.05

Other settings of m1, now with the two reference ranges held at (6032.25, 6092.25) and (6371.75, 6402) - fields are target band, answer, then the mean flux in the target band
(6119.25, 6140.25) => 0.77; 8.04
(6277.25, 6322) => 2.24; 7.93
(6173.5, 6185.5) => 1.31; 7.43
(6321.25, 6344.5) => 0.59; 8.14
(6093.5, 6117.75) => 1.09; 7.97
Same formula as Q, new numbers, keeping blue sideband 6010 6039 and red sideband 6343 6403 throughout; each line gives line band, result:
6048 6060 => -0.05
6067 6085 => 0.00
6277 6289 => 0.07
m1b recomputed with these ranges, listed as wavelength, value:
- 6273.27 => 7.25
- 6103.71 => 7.72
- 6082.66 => 8.1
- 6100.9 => 7.87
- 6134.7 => 8.37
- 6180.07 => 7.61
